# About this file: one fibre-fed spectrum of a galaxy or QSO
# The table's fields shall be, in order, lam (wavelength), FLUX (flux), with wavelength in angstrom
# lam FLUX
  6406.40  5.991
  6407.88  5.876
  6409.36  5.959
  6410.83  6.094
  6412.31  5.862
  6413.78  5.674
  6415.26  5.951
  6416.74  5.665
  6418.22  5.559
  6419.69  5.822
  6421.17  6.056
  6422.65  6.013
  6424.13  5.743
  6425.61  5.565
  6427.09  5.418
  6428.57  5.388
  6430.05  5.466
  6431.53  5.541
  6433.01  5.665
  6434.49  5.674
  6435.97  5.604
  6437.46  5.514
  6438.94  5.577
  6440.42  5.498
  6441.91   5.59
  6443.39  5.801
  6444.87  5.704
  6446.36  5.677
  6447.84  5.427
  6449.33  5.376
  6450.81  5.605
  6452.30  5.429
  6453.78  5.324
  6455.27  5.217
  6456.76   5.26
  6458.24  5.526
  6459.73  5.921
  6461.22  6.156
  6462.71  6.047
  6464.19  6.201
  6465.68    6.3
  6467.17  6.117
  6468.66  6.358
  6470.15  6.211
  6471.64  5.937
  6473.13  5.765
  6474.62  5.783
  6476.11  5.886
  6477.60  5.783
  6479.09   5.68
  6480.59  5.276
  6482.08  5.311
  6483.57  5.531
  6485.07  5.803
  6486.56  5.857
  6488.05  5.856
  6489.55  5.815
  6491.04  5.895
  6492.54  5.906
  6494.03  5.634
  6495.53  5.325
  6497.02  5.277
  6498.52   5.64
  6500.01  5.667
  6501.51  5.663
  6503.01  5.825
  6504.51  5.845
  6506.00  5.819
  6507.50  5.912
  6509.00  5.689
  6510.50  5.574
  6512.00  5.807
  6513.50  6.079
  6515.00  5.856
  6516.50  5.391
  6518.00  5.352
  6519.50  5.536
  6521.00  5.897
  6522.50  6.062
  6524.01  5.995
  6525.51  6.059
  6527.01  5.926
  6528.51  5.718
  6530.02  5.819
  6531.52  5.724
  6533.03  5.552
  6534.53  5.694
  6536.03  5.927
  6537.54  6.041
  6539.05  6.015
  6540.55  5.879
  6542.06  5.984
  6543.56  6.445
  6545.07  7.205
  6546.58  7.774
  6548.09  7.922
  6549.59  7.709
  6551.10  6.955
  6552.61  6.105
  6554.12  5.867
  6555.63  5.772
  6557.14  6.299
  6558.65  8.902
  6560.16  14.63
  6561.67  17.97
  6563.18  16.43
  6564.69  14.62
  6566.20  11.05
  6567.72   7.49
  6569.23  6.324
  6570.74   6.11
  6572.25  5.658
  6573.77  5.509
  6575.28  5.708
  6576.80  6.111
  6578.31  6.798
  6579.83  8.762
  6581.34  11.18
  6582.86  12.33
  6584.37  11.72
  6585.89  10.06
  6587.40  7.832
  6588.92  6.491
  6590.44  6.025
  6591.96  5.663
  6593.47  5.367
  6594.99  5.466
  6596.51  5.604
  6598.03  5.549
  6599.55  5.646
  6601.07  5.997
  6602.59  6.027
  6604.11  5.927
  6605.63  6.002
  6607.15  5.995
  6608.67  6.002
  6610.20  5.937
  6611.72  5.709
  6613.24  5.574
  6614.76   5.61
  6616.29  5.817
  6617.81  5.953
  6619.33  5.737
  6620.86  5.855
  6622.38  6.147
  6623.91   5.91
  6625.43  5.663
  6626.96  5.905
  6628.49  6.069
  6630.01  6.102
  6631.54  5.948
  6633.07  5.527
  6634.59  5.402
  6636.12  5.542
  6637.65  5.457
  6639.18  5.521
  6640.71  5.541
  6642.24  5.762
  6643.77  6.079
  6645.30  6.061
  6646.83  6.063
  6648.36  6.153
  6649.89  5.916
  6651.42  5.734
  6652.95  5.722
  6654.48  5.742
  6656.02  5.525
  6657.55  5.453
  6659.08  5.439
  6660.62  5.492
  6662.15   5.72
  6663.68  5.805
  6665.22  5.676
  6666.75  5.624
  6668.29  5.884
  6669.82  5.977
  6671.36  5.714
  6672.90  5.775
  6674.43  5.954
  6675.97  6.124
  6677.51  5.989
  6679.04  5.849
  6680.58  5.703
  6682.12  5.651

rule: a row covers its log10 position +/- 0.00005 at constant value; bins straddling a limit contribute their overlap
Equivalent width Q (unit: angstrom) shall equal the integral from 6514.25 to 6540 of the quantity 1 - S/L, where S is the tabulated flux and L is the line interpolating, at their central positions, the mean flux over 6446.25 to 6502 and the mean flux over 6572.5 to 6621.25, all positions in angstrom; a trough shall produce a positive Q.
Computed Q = 1.42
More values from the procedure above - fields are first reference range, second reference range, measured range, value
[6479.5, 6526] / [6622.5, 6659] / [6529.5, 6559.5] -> -4.08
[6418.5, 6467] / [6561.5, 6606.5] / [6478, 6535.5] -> 8.23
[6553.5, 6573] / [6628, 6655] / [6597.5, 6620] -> 4.91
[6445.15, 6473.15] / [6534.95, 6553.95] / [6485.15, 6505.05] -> 1.38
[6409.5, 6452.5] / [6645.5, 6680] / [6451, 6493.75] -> -0.77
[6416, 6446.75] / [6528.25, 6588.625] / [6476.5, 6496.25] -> 2.99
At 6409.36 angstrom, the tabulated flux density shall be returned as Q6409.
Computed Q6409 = 5.959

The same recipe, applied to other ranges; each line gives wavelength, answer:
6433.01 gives 5.665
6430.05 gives 5.466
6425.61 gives 5.565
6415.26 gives 5.951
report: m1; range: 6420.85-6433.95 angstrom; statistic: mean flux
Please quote 5.64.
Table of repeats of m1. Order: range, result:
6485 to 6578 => 6.78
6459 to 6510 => 5.81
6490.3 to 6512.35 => 5.7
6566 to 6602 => 7.2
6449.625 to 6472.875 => 5.83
